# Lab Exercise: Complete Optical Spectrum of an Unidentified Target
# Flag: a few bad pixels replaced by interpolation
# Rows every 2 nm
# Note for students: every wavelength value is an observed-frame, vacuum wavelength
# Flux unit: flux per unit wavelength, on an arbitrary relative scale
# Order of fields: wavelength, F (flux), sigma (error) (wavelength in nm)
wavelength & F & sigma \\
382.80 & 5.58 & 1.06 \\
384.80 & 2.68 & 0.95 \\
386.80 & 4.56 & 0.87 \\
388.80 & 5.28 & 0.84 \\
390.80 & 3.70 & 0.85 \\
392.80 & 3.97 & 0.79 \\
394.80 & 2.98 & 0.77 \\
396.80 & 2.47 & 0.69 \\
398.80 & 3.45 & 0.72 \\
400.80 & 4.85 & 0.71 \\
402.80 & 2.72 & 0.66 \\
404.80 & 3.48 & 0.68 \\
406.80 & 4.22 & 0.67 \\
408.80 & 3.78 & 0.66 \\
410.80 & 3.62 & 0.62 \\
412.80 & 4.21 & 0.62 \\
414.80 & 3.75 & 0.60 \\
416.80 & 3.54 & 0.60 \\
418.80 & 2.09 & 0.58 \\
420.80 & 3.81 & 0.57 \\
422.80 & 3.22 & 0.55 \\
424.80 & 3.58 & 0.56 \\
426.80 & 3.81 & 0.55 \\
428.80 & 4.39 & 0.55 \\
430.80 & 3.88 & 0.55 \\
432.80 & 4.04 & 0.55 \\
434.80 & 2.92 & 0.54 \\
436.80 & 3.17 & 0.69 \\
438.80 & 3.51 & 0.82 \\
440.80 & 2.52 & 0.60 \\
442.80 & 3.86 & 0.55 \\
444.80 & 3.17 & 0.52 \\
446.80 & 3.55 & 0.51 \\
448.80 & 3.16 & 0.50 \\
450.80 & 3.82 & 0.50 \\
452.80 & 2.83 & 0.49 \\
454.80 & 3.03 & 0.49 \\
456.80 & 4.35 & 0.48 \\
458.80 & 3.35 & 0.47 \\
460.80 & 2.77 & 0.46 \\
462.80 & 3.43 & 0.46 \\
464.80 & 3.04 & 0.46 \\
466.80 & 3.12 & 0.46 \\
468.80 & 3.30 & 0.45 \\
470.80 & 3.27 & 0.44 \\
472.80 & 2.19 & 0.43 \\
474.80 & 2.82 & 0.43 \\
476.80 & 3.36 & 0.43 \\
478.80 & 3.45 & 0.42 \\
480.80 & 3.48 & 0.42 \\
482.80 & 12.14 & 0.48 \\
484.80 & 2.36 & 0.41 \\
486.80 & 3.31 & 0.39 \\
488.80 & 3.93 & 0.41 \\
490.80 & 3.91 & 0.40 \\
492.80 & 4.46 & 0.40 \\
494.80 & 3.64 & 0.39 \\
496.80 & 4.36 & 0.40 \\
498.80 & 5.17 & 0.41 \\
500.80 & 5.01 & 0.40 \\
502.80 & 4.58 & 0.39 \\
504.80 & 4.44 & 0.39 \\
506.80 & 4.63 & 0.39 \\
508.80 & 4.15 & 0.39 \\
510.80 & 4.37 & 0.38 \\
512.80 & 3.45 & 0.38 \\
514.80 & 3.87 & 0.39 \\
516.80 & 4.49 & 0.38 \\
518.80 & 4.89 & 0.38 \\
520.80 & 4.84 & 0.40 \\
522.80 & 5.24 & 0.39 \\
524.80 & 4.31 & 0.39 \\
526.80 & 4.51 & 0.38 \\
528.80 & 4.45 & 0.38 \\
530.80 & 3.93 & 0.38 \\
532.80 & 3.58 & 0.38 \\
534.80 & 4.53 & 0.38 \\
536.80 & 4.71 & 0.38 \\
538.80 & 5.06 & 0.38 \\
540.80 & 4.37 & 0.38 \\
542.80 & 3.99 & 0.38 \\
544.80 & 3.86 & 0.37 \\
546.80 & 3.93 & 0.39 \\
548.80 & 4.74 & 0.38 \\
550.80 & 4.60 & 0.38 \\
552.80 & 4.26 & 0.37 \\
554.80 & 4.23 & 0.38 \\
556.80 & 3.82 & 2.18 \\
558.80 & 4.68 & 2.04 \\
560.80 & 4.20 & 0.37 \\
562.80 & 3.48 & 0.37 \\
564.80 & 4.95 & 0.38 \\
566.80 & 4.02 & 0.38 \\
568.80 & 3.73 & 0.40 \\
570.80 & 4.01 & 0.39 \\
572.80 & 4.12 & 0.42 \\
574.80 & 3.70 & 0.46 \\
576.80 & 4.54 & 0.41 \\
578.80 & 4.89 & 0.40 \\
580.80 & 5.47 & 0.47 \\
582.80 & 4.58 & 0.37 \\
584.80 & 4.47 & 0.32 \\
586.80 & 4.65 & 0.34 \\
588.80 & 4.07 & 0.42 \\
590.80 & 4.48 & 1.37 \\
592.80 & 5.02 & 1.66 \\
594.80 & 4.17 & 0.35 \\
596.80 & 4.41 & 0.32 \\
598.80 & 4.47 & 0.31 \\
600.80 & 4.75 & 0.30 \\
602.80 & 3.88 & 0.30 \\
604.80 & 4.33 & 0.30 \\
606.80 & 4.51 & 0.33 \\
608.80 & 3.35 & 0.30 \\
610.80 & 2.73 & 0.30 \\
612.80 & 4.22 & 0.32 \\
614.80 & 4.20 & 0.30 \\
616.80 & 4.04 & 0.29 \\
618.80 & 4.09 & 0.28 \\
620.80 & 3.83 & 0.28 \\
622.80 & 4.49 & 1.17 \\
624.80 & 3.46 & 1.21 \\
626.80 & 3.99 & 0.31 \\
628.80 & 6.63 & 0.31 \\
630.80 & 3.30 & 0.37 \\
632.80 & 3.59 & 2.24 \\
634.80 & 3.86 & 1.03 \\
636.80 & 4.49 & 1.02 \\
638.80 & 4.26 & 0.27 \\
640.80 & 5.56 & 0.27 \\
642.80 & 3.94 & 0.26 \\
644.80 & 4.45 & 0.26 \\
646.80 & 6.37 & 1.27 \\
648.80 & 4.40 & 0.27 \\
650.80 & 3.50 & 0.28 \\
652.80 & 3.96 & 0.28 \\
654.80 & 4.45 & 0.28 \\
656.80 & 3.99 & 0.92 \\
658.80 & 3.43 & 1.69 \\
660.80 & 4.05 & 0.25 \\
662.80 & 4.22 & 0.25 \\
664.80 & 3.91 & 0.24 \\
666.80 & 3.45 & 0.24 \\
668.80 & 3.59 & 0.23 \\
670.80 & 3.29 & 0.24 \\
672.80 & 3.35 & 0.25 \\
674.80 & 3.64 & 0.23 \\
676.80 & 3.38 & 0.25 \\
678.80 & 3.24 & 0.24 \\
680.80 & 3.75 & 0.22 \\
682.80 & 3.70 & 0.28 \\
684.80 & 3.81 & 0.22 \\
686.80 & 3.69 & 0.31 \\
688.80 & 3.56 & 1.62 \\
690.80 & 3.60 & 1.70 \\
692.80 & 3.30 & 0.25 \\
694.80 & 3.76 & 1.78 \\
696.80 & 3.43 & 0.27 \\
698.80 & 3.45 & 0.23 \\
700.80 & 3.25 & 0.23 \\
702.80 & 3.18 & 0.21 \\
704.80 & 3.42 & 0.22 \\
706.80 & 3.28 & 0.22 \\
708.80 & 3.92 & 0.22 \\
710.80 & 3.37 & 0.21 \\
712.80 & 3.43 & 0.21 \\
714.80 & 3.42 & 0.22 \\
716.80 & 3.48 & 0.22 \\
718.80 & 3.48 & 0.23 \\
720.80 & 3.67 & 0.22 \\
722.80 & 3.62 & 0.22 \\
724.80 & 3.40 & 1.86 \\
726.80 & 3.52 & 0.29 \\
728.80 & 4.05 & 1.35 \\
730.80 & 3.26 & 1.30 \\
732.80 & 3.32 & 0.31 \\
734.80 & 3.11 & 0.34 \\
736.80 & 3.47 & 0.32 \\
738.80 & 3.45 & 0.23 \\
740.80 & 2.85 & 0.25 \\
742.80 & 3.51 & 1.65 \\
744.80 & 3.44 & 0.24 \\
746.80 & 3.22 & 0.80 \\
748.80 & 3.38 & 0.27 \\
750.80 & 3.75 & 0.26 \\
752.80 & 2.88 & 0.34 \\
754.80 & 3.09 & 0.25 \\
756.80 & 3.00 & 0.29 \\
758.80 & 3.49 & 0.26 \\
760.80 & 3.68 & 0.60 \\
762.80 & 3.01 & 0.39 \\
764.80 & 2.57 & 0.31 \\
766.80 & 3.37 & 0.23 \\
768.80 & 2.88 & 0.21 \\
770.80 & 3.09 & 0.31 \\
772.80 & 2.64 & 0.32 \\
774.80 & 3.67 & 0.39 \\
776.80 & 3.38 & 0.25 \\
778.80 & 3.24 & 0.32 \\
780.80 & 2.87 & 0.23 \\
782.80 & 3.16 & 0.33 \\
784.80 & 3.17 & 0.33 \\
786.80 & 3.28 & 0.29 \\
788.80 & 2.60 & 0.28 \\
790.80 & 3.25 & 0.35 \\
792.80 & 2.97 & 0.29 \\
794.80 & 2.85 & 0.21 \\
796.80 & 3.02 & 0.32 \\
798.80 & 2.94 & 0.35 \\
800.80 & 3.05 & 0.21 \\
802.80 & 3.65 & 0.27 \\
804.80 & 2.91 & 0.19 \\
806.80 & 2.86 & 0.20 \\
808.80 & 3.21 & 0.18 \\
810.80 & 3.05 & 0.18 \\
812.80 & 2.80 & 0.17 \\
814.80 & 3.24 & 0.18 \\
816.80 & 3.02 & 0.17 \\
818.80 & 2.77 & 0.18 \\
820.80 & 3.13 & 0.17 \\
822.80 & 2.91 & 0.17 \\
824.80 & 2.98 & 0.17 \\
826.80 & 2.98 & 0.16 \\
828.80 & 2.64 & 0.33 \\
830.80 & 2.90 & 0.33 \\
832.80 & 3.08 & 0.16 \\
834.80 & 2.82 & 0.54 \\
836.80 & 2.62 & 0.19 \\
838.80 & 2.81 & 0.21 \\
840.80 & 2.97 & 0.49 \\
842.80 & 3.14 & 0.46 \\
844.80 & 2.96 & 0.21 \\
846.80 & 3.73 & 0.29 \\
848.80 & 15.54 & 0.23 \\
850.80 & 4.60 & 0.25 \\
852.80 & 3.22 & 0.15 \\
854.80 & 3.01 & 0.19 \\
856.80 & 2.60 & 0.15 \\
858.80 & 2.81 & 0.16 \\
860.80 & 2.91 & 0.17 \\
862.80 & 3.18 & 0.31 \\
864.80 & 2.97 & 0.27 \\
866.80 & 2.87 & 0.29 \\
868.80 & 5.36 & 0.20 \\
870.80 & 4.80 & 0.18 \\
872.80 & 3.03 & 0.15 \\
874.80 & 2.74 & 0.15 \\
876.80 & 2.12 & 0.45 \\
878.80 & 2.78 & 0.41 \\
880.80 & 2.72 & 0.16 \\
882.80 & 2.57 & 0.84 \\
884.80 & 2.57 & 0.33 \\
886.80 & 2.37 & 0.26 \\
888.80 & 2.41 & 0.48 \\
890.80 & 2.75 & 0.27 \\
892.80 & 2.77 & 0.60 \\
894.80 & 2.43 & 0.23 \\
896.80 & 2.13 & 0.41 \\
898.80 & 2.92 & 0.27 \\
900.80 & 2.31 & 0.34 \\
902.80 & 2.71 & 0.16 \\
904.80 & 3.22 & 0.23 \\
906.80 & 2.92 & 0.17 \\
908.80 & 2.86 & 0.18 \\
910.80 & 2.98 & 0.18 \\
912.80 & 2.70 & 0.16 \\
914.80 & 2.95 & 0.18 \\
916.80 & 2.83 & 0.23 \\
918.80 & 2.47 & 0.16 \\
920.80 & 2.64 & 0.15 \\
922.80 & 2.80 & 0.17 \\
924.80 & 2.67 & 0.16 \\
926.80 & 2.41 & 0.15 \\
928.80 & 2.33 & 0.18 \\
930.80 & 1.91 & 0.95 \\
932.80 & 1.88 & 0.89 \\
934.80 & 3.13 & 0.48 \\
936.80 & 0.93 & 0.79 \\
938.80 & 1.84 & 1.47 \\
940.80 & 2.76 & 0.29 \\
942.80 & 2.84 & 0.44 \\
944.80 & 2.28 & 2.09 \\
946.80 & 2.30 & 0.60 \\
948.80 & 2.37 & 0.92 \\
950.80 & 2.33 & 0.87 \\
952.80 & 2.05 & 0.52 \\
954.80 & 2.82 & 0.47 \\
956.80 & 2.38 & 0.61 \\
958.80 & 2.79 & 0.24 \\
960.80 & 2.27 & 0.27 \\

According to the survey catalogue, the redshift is 0.293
